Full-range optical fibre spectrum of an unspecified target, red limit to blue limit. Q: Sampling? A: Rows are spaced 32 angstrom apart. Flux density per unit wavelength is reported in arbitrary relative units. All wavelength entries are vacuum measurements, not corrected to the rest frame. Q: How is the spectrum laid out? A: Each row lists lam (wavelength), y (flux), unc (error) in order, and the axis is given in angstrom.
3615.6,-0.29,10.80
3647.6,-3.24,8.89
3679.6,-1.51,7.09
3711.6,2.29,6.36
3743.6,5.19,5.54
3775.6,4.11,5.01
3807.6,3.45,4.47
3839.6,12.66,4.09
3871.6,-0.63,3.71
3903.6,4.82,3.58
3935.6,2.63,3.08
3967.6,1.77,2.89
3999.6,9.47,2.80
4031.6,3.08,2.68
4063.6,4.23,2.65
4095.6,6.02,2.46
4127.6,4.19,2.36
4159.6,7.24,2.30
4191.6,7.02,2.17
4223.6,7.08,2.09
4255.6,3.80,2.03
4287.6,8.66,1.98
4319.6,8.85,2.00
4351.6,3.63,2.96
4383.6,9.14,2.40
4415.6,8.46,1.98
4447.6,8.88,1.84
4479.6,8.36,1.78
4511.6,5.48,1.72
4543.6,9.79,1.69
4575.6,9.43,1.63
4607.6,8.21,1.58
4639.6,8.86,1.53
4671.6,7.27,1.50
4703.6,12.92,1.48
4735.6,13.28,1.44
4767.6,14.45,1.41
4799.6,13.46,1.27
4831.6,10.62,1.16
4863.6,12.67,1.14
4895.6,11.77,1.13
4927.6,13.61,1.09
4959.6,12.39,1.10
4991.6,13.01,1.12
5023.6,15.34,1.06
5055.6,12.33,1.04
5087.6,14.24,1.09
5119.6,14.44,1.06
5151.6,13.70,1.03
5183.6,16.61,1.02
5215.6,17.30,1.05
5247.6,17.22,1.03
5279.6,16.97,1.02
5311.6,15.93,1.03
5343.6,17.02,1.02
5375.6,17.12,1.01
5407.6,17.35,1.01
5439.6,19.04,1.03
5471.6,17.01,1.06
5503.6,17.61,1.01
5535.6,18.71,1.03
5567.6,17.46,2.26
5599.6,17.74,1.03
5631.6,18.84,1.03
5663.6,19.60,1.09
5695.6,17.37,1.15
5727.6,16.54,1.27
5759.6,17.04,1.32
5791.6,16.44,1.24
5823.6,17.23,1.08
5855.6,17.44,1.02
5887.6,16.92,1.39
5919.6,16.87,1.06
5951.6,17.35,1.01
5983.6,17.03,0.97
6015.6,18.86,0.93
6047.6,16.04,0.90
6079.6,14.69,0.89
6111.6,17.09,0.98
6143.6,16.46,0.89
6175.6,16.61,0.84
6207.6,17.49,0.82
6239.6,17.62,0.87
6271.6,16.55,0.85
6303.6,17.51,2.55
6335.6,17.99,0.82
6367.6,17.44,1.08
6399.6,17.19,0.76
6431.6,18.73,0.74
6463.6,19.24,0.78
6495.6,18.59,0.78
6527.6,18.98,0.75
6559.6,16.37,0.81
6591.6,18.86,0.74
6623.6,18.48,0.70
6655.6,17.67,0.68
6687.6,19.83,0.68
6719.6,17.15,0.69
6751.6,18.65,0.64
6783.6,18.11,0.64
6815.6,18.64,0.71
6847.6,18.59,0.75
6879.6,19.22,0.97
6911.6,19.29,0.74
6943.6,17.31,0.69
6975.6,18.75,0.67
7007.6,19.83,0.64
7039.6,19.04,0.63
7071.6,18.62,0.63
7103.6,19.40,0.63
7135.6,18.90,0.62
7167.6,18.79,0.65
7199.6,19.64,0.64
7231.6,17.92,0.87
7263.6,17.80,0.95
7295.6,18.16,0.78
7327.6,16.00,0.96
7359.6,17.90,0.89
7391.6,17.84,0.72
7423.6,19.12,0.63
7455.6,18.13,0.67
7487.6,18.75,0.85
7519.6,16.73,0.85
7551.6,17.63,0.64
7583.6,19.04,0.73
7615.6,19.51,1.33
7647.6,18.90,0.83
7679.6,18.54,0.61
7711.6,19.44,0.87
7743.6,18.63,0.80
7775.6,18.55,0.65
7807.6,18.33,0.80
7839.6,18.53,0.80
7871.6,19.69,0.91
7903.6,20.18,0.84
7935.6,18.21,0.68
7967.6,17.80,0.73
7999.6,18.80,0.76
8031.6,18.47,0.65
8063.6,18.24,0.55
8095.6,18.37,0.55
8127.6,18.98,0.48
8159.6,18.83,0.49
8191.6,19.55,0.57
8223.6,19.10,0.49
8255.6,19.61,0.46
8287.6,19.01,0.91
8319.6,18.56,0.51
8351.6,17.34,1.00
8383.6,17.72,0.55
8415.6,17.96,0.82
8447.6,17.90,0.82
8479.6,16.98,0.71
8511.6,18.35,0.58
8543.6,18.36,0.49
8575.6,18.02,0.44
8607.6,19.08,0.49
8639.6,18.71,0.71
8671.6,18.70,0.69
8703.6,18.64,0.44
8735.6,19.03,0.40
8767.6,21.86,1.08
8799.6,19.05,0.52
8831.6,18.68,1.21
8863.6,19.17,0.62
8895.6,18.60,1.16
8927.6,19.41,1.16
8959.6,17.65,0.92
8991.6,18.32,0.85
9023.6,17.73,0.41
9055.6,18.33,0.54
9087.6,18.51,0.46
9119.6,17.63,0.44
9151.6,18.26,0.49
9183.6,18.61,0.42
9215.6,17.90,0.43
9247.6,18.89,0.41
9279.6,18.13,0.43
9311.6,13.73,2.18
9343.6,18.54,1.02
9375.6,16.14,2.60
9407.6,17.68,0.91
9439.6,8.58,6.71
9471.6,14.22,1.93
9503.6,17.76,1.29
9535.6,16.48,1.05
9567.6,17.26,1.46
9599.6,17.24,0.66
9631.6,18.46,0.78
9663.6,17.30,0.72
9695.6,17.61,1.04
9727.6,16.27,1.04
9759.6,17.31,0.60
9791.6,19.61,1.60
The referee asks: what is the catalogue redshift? 0.18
